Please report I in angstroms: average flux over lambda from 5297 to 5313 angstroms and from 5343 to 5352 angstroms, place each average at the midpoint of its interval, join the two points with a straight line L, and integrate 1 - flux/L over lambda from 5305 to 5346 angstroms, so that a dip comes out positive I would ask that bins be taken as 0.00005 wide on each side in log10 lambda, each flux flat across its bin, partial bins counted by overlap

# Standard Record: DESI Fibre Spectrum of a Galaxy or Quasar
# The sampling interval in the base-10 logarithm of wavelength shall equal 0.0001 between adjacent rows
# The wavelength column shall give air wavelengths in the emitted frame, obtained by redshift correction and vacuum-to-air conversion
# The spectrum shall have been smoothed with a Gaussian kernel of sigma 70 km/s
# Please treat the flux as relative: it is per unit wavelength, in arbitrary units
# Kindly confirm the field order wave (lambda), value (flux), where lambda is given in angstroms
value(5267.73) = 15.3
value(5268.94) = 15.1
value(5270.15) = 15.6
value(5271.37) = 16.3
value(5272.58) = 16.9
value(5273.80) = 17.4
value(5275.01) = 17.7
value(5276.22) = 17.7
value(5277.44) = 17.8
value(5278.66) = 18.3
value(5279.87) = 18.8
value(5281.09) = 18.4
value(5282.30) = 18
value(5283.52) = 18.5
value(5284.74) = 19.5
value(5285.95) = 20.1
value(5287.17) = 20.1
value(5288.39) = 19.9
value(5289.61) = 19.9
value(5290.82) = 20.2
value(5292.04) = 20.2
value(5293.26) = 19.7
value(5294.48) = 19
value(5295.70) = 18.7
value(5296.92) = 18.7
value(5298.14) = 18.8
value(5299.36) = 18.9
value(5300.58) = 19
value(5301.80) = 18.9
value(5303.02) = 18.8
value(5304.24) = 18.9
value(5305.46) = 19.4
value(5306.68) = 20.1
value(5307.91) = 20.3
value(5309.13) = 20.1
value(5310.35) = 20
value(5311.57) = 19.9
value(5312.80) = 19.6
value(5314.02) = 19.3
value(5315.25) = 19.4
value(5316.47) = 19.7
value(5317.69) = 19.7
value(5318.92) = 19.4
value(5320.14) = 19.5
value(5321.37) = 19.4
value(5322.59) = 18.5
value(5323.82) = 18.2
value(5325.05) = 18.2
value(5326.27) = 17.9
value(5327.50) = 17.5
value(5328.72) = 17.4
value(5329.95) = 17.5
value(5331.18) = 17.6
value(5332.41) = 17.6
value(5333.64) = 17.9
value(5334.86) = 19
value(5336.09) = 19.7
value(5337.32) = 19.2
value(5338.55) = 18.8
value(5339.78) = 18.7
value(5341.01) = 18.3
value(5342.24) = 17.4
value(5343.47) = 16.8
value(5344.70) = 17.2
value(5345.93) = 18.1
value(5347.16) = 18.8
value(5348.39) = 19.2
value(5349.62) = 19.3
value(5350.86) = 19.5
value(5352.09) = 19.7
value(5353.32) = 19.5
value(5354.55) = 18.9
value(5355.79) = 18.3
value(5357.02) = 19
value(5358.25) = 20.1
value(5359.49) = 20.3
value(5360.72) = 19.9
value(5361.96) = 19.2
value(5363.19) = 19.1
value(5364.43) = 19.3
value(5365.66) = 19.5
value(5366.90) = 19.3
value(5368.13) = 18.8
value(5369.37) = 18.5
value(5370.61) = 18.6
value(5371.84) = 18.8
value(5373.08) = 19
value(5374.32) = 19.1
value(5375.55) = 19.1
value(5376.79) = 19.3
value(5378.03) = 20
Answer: 0.5 angstroms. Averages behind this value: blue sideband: 19.4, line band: 18.7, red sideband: 18.5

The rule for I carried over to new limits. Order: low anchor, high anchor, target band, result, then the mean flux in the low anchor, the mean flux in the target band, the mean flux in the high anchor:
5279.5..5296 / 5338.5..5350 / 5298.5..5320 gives -0.6 angstroms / 19.4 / 19.5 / 18.2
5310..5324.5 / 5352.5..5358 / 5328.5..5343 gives 0.7 angstroms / 19.4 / 18.3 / 19.1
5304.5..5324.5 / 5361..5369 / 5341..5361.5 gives 0.4 angstroms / 19.5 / 18.9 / 19.2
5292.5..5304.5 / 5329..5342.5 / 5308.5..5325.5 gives -0.7 angstroms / 19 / 19.4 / 18.3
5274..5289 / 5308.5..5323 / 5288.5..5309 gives -0.3 angstroms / 18.7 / 19.4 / 19.6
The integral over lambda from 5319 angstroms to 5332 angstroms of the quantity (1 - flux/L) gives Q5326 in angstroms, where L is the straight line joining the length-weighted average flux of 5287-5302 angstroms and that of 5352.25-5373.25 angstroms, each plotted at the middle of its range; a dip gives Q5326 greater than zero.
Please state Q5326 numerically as 0.7 angstroms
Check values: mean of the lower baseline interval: 19.4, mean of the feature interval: 18.2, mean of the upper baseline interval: 19.2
